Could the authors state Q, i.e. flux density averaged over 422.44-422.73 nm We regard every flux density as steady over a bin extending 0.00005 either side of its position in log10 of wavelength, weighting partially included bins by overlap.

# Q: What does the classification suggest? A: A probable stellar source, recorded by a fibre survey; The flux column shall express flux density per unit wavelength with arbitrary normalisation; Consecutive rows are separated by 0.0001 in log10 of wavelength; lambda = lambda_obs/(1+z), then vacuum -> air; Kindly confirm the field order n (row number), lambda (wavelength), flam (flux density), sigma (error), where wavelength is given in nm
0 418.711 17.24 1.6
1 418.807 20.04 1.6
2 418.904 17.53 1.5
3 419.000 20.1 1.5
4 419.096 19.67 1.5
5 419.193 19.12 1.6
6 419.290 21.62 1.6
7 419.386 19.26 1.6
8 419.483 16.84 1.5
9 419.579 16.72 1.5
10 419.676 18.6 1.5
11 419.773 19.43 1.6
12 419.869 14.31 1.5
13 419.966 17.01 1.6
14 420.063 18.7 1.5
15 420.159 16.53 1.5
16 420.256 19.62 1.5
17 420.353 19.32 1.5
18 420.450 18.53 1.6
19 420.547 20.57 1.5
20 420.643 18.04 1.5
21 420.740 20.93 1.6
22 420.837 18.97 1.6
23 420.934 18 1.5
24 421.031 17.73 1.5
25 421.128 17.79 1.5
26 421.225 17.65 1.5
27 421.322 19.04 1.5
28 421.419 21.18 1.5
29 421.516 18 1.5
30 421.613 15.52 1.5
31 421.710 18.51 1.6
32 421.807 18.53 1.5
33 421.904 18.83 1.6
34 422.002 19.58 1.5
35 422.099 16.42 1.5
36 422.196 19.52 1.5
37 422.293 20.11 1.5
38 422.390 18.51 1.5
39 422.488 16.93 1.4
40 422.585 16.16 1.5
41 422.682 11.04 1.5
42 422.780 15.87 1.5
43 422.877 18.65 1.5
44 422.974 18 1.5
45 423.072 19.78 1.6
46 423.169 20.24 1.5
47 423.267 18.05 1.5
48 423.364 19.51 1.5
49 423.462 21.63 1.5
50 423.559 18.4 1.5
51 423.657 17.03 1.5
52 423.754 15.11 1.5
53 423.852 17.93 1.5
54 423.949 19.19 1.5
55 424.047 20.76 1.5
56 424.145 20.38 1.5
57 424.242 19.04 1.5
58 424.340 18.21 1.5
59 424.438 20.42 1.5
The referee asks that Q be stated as 14.7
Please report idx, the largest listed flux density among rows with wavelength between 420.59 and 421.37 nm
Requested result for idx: 20.93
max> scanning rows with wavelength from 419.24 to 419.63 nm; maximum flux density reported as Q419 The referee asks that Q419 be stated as 21.62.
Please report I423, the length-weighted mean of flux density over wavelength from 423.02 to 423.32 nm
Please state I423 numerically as 19.3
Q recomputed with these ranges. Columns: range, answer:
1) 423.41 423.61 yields 19.9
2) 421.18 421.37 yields 18.4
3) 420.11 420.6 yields 18.9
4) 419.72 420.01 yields 16.9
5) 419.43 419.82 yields 17.9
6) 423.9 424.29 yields 19.9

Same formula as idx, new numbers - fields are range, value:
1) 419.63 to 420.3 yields 19.62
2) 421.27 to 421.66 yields 21.18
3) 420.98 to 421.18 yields 17.79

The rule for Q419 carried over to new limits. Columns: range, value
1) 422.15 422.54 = 20.11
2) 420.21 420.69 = 20.57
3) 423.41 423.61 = 21.63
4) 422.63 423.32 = 20.24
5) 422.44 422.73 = 16.93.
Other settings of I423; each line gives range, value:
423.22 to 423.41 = 18.8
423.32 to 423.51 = 20.5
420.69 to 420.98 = 19.3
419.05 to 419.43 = 19.9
